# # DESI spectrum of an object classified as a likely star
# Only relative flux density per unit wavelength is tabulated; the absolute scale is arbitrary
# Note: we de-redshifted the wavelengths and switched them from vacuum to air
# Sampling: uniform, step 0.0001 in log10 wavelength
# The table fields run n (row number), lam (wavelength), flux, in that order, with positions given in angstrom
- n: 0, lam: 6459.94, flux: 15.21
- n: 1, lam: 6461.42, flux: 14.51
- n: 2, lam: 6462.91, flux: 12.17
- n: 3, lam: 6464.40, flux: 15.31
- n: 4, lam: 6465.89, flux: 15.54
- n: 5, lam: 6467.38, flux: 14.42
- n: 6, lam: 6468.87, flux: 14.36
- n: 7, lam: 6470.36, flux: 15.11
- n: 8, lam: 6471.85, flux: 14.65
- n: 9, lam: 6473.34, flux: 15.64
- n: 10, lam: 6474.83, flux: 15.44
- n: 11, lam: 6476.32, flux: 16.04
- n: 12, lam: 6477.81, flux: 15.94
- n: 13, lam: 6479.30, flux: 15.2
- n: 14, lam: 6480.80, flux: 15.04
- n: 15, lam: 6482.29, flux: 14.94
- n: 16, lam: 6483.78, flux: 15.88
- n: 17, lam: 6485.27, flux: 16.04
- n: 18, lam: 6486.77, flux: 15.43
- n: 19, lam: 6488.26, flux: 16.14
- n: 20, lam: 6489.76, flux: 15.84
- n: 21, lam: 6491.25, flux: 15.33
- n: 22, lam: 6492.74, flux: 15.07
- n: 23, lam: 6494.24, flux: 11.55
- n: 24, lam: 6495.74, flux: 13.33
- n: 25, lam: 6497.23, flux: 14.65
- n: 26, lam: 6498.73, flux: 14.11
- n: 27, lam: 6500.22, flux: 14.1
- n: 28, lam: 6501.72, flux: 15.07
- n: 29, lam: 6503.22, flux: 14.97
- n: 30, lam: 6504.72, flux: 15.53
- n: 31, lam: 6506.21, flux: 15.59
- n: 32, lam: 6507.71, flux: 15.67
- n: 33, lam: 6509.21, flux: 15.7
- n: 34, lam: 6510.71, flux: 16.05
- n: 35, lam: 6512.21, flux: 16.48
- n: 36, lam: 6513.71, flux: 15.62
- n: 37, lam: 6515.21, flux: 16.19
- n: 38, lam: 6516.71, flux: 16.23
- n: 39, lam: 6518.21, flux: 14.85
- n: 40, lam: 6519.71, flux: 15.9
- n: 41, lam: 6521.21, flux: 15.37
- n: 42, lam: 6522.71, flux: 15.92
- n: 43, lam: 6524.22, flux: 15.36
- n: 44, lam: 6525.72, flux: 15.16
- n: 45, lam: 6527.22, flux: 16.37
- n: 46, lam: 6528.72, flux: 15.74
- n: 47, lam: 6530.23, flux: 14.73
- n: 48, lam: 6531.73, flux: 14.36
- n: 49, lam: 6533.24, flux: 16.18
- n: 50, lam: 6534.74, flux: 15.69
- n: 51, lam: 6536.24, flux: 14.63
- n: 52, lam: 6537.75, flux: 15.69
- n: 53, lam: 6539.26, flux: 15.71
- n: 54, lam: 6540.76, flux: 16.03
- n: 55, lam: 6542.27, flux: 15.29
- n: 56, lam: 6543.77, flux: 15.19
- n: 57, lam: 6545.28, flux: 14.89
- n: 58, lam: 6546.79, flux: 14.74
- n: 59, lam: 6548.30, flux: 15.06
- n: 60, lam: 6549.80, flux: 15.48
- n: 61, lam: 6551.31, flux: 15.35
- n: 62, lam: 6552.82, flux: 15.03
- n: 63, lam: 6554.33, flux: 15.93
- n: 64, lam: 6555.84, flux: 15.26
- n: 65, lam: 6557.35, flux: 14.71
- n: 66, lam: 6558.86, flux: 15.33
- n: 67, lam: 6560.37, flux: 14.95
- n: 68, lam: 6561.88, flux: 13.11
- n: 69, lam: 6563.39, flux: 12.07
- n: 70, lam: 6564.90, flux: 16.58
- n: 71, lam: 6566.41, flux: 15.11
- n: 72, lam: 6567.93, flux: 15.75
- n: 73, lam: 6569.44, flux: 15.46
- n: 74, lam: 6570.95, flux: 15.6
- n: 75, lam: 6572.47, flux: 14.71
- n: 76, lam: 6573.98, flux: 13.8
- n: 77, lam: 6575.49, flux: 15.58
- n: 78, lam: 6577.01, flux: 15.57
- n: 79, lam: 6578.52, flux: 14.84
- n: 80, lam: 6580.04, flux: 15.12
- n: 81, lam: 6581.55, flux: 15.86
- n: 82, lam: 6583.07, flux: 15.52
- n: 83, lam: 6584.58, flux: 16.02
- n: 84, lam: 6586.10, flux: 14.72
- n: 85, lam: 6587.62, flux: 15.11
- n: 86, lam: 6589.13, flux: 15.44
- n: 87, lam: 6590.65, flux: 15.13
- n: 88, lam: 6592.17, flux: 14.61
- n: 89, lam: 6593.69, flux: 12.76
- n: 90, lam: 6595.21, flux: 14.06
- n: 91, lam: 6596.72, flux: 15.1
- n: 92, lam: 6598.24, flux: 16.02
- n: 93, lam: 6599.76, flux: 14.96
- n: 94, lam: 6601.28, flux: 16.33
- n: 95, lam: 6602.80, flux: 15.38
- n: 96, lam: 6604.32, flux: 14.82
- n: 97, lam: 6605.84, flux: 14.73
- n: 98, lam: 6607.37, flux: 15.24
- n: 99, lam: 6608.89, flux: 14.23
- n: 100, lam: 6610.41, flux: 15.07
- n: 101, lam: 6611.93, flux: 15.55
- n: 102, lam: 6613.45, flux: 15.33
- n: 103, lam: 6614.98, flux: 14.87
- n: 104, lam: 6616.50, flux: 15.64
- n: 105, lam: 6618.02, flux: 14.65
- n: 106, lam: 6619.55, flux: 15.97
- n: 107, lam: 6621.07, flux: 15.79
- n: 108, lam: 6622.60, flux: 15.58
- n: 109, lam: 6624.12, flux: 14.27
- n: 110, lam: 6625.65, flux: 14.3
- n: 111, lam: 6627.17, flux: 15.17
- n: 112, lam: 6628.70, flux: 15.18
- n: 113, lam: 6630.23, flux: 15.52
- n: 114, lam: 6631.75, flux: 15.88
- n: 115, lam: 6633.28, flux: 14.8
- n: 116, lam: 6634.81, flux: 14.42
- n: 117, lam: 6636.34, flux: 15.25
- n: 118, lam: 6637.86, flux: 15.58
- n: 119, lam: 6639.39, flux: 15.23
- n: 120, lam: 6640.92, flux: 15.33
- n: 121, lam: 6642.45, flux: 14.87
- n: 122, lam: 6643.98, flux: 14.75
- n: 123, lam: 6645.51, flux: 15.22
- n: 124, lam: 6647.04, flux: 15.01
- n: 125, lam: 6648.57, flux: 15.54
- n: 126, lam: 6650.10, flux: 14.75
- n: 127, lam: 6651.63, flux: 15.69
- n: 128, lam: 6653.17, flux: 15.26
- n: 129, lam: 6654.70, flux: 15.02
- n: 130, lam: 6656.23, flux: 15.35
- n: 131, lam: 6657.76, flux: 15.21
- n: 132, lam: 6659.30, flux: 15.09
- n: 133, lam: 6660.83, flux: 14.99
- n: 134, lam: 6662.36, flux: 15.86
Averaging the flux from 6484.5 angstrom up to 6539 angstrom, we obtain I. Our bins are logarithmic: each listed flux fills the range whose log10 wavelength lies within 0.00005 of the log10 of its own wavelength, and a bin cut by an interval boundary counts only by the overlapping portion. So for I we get 15.3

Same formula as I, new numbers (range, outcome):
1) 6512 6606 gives 15.2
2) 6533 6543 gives 15.6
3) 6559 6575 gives 14.8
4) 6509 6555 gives 15.5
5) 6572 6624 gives 15.1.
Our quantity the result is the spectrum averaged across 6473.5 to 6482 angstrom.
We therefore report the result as 15.5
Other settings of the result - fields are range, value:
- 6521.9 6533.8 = 15.5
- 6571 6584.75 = 15.2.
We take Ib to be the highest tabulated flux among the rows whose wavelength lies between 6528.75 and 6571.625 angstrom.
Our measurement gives 16.58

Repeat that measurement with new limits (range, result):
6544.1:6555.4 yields 15.93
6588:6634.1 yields 16.33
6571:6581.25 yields 15.58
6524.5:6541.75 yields 16.37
